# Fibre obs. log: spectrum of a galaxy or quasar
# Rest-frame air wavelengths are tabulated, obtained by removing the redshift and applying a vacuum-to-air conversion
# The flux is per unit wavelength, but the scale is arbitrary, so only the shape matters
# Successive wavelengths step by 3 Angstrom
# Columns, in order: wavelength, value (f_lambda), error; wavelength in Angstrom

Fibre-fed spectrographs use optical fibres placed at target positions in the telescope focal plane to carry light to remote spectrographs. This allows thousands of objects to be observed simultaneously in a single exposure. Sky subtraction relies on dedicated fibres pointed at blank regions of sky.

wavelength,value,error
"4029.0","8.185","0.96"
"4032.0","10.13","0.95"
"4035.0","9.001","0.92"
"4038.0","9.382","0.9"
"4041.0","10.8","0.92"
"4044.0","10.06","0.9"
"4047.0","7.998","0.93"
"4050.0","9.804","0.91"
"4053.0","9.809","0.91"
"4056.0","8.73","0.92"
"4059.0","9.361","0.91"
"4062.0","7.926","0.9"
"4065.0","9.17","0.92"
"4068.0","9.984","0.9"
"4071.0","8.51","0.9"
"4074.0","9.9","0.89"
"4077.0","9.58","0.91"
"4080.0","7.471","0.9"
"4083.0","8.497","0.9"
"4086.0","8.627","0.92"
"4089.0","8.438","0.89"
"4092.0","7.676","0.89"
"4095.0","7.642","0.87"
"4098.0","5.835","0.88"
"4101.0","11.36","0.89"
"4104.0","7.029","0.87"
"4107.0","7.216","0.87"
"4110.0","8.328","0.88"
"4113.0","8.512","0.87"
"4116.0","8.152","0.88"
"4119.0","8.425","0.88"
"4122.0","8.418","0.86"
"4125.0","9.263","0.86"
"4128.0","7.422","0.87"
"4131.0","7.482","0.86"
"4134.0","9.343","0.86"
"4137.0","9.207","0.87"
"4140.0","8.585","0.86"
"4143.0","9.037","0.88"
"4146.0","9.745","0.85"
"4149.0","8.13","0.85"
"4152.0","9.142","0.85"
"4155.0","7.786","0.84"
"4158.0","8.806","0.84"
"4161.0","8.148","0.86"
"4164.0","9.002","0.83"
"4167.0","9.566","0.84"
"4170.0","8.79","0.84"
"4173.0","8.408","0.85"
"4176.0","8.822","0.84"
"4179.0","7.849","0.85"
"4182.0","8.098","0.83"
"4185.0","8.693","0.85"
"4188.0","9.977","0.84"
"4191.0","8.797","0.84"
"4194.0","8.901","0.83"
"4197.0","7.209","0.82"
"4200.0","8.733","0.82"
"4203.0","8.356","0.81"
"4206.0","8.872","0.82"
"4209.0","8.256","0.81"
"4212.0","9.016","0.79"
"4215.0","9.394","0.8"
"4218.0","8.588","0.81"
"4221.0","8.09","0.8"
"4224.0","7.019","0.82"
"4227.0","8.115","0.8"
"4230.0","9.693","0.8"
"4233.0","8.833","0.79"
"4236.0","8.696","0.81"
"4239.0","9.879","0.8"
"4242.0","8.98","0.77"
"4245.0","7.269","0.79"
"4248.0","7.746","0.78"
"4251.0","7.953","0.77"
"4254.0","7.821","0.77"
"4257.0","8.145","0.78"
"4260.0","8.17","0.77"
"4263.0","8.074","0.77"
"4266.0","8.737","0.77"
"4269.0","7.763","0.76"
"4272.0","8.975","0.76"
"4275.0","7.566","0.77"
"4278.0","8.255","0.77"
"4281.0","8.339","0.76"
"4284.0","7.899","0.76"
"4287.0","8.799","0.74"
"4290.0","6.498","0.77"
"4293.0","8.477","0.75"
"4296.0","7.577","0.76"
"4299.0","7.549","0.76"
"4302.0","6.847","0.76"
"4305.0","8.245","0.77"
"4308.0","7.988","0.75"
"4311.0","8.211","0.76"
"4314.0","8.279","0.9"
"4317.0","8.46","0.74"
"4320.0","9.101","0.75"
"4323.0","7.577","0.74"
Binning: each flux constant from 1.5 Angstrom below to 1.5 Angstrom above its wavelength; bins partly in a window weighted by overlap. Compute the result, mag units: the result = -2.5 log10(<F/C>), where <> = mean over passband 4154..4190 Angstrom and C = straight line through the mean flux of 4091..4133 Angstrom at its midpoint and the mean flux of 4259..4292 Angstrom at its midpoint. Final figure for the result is -0.077 mag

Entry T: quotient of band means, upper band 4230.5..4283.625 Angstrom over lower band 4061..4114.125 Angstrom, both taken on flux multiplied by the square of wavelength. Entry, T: 1.1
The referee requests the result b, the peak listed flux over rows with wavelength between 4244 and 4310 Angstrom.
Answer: 8.975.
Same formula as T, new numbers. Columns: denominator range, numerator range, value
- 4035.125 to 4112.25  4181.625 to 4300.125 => 1.03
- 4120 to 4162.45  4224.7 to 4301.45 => 1.01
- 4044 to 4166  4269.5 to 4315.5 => 1.01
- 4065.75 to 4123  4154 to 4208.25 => 1.07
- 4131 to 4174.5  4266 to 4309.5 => 0.96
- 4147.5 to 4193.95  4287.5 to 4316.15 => 0.96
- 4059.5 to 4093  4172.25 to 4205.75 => 1.03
